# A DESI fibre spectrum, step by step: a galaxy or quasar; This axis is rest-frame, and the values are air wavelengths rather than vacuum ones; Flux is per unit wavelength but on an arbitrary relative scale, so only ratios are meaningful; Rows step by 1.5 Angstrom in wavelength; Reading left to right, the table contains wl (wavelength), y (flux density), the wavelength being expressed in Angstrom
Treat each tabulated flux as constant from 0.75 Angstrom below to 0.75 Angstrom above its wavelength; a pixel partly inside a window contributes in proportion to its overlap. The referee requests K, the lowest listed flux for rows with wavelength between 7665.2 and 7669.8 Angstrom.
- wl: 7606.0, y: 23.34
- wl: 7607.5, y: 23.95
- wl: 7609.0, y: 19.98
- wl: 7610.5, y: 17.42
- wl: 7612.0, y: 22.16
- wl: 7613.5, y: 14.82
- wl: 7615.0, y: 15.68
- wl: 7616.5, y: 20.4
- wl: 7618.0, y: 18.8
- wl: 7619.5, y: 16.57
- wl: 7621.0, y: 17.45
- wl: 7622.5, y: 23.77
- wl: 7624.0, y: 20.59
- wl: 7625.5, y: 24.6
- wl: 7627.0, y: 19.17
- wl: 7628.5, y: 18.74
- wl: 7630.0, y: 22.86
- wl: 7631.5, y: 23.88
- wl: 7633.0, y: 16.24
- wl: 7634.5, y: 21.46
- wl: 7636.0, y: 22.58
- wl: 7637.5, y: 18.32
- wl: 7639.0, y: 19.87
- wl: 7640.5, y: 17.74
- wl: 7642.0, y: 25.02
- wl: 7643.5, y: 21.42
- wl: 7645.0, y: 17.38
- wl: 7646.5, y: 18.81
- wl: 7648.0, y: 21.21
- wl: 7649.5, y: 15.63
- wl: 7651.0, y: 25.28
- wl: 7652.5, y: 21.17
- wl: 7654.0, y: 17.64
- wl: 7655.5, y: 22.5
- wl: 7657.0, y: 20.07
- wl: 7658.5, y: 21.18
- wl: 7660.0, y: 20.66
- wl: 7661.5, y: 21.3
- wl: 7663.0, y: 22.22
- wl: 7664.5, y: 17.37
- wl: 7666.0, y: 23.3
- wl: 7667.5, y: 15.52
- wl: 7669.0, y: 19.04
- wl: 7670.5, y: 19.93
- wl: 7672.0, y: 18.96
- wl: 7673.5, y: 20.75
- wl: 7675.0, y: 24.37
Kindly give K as 15.52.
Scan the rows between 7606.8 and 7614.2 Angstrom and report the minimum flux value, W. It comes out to 14.82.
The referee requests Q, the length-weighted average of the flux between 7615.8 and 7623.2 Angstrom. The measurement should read 19.4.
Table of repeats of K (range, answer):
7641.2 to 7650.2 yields 15.63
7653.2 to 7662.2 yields 17.64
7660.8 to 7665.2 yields 17.37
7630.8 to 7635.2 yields 16.24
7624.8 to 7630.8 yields 18.74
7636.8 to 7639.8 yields 18.32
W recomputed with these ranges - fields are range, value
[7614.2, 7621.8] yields 15.68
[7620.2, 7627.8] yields 17.45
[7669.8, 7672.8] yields 18.96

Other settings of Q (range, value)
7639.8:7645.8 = 20.4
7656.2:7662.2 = 20.8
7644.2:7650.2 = 18.3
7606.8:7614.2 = 19.7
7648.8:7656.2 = 20.5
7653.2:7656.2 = 20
